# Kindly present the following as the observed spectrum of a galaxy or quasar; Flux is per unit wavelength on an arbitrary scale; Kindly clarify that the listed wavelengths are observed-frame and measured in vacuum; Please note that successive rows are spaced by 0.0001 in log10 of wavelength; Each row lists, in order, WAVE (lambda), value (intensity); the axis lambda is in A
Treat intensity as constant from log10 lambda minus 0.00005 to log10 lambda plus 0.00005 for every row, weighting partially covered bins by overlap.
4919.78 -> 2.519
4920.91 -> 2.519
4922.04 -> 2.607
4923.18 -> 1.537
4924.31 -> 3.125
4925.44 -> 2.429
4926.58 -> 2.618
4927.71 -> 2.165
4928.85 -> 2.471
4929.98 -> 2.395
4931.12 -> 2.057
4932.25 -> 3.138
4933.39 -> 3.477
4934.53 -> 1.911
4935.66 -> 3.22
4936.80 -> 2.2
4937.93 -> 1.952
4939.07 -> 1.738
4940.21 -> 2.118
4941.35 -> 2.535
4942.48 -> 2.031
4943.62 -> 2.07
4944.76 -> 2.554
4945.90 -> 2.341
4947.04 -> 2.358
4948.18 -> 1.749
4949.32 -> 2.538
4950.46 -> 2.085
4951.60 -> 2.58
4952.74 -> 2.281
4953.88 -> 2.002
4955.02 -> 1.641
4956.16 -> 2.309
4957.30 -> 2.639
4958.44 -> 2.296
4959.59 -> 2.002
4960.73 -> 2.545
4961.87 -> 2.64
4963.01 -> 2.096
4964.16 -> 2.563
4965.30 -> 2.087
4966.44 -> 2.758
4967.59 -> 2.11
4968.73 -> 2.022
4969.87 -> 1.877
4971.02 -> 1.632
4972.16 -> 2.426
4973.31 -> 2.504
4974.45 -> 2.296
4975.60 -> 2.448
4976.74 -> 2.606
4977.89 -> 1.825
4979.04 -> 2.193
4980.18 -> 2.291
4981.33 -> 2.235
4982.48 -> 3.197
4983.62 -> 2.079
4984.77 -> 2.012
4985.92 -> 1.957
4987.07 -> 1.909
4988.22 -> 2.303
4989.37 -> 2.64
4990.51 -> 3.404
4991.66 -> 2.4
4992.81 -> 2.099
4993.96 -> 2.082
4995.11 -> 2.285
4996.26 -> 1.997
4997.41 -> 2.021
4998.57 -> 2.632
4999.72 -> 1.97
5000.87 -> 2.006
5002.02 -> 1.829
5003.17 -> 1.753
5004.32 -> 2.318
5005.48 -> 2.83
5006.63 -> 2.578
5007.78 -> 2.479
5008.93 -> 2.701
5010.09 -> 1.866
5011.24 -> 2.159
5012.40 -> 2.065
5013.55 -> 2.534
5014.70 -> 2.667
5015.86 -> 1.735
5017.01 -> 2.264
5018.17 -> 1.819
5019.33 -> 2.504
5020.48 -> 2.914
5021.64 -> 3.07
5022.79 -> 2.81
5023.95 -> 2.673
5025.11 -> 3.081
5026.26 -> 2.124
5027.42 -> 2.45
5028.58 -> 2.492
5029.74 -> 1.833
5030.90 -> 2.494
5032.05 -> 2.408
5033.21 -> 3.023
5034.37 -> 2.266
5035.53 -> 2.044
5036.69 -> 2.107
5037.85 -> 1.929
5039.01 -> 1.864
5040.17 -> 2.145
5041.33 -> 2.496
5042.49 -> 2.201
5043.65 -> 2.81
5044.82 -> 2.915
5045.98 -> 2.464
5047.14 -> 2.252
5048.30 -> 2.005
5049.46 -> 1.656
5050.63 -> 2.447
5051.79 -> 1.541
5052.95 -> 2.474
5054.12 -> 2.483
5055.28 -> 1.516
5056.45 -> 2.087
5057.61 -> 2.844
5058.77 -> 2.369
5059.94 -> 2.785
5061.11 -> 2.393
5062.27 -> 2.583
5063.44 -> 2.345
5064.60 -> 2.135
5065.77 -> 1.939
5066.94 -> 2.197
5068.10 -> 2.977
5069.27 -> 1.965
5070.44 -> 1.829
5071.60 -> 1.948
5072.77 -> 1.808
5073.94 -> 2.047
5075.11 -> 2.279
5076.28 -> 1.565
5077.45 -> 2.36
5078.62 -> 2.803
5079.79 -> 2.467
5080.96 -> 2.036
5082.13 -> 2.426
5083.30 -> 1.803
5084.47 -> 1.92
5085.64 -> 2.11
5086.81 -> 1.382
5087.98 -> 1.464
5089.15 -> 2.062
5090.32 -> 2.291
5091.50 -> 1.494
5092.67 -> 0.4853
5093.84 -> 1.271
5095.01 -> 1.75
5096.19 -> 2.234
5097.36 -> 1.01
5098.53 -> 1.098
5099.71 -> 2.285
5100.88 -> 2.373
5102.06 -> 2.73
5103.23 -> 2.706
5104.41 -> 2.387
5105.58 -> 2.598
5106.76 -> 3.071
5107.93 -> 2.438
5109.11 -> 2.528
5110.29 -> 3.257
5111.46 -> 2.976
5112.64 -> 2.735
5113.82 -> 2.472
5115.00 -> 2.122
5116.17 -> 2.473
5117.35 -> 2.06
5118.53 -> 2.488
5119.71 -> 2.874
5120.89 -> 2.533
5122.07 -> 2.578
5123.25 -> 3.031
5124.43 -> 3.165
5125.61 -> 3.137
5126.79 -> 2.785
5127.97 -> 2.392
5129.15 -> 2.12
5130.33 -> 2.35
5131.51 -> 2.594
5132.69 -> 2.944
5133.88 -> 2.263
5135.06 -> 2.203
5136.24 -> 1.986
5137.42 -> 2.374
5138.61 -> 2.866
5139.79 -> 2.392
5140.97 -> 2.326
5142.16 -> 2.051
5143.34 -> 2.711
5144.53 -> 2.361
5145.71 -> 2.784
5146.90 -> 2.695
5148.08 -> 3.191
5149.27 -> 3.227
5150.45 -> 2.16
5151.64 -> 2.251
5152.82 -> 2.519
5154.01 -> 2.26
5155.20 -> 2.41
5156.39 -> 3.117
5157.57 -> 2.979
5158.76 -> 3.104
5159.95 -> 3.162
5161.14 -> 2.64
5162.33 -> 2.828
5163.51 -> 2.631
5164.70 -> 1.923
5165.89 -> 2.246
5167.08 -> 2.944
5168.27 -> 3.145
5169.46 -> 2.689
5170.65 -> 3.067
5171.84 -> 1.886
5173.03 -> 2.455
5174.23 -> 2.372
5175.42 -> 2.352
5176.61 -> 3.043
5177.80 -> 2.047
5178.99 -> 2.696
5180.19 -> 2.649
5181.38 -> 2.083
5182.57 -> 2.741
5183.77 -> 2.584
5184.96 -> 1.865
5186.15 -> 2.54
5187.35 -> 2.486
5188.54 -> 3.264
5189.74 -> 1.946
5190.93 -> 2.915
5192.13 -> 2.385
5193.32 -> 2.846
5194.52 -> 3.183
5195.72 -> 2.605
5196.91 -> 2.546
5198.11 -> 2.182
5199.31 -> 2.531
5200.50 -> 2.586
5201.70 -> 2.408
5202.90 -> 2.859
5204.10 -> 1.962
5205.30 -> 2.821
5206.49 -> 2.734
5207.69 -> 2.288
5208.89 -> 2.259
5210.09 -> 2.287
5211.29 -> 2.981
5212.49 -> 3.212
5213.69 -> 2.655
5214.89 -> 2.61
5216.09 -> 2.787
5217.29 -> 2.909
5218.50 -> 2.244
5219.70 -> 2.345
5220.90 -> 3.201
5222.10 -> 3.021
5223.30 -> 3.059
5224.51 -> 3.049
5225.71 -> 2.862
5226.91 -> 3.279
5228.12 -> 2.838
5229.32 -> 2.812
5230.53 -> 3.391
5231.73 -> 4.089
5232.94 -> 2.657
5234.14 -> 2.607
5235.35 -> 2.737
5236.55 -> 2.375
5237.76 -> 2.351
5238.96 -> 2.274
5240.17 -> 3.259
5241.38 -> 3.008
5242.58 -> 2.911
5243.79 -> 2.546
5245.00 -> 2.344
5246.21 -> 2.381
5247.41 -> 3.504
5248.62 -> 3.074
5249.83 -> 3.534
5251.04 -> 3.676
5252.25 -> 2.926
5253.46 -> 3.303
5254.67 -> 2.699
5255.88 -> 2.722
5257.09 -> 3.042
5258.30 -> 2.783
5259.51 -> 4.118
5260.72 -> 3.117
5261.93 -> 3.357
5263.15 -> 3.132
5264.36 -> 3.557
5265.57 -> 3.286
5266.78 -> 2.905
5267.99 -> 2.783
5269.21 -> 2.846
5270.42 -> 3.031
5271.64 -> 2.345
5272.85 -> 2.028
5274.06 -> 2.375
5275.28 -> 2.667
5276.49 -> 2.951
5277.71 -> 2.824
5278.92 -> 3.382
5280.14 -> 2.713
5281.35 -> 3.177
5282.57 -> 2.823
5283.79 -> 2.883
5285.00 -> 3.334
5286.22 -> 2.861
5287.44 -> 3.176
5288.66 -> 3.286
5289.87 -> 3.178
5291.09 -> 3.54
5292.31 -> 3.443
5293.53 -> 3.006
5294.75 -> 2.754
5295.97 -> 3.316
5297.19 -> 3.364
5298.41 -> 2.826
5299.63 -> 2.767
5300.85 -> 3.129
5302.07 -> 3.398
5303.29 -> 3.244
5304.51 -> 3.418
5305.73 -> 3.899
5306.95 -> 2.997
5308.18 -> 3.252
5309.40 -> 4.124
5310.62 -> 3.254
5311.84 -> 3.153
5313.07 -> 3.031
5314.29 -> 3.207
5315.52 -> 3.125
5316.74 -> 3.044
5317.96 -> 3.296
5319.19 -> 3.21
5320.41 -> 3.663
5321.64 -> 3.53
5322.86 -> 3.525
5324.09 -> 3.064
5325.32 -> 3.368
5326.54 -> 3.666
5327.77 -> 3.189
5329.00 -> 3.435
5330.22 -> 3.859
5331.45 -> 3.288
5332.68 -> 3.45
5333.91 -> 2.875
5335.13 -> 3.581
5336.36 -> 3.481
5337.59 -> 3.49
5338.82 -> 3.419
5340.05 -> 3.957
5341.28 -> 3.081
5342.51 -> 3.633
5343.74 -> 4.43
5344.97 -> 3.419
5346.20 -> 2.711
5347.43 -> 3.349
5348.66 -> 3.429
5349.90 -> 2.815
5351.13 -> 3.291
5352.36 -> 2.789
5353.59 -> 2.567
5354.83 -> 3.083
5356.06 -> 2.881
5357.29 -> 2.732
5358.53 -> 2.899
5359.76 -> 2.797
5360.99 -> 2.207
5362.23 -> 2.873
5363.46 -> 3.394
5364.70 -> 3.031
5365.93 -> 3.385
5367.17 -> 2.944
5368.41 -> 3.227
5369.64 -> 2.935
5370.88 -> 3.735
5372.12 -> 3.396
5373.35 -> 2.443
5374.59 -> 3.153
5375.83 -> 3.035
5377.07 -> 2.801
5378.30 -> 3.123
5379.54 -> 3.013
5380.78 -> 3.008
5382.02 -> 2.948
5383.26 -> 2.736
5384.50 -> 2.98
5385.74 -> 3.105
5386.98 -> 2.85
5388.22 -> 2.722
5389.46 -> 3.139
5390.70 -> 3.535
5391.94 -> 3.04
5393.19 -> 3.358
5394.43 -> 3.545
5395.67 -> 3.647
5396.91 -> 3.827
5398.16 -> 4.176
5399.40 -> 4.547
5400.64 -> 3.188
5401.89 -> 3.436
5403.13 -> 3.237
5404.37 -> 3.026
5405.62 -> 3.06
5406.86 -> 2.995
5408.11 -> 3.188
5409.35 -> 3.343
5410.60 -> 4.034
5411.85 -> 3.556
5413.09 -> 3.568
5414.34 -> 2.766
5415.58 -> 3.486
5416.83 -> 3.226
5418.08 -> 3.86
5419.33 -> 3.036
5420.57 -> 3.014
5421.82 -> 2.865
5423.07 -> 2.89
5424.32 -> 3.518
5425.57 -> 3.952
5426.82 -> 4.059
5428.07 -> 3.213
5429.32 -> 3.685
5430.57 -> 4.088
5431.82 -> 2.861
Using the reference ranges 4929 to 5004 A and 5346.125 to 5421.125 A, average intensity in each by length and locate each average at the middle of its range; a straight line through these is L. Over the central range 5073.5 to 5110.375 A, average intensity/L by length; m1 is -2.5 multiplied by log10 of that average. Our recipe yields 0.23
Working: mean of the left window 2.28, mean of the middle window 2.07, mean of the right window 3.17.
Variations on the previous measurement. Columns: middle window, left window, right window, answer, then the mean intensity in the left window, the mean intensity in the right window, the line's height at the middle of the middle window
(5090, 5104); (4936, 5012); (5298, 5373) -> 0.39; 2.26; 3.25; 2.59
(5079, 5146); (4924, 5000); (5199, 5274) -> 0.13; 2.31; 2.86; 2.61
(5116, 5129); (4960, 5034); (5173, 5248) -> -0.05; 2.34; 2.68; 2.54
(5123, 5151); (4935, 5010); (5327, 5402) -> 0.04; 2.27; 3.22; 2.67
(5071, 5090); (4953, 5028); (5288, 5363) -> 0.25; 2.31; 3.25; 2.56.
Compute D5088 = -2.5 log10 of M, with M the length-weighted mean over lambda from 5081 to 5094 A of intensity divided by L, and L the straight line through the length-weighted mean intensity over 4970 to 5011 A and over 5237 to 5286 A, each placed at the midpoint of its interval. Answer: 0.41 mag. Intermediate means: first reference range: 2.27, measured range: 1.73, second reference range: 2.95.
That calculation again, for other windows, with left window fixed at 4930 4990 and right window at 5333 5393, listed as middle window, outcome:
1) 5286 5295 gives -0.076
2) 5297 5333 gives -0.105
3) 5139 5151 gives 0.030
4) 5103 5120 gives -0.002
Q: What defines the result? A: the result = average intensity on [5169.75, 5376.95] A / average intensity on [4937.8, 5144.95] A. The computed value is 1.3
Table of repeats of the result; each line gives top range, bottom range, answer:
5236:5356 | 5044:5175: 1.33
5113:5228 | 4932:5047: 1.12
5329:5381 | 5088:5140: 1.35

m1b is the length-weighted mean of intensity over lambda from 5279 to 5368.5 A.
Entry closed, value 3.22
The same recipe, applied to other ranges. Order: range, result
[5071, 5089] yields 2.03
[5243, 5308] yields 3.05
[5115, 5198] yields 2.58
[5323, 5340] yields 3.42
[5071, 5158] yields 2.34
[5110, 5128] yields 2.69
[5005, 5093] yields 2.25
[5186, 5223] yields 2.64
